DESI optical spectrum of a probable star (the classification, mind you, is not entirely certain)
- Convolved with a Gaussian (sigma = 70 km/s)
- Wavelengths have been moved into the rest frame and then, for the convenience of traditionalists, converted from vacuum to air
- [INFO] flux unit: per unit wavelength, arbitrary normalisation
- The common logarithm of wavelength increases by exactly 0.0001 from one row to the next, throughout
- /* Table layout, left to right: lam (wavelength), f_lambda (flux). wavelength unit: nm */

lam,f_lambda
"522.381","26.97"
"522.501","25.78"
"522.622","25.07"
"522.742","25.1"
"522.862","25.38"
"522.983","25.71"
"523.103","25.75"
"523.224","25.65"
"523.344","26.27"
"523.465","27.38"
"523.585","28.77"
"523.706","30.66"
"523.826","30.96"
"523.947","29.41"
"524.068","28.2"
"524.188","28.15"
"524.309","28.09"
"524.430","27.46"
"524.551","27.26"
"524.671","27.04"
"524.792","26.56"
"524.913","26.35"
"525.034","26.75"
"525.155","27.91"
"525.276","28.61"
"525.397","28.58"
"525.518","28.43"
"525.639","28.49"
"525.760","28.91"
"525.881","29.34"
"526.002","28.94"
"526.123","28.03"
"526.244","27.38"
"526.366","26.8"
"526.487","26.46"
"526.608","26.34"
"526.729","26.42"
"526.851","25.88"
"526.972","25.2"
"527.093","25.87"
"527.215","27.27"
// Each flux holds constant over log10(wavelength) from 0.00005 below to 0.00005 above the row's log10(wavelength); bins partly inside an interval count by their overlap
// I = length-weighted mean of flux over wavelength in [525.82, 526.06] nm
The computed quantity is 29.2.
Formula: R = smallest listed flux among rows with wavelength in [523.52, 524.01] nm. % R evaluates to 28.77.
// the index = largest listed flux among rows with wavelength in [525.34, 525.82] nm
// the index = 28.91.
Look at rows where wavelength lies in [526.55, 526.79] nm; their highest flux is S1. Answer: 26.42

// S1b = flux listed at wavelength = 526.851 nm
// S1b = 25.88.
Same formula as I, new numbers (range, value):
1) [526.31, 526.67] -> 26.6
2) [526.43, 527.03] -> 26.1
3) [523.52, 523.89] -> 30.1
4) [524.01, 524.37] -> 28.2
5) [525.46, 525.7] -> 28.5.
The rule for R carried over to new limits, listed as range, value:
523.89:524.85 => 26.56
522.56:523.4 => 25.07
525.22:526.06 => 28.43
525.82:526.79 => 26.34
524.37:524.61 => 27.26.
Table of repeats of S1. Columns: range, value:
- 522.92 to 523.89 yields 30.96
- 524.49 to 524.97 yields 27.26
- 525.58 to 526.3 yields 29.34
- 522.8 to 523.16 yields 25.75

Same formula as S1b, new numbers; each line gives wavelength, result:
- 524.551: 27.26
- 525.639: 28.49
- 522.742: 25.1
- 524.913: 26.35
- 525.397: 28.58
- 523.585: 28.77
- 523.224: 25.65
